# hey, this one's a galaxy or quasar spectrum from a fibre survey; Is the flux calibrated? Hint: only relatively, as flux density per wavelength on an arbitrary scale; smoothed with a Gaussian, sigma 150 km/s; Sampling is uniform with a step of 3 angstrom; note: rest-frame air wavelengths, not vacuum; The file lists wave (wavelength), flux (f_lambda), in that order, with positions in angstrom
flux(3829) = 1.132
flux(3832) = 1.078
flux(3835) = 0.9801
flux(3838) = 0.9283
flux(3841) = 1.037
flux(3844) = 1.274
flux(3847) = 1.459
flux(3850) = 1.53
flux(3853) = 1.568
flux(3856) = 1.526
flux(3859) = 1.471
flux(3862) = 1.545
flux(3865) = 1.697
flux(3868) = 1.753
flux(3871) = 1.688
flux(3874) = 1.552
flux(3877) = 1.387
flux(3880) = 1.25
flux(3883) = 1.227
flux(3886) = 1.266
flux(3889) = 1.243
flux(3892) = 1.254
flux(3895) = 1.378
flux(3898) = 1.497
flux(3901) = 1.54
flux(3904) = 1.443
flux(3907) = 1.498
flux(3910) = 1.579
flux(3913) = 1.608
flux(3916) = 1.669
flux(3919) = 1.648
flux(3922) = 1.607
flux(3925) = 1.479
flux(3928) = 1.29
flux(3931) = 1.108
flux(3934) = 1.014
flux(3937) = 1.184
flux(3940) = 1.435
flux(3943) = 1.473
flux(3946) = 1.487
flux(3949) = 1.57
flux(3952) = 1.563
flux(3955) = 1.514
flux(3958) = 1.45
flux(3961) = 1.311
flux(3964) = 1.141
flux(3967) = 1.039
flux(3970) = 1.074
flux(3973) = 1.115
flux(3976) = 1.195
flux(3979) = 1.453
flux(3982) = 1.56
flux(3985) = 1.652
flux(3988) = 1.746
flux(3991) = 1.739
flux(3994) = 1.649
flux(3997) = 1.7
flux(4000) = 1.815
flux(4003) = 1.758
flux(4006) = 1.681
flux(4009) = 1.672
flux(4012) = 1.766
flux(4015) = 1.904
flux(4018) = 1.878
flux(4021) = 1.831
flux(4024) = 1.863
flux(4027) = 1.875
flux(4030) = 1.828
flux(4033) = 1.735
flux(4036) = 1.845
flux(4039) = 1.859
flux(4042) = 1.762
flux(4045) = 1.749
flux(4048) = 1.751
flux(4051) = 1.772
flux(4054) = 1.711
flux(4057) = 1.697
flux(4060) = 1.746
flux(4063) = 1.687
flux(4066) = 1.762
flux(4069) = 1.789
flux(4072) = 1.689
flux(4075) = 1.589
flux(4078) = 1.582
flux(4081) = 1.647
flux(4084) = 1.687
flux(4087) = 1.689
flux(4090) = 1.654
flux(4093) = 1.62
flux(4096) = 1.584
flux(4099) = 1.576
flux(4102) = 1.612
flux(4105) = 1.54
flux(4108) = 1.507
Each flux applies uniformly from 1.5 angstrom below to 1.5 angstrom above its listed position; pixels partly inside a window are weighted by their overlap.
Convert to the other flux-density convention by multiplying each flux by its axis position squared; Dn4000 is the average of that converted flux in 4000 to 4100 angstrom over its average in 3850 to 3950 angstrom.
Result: 1.29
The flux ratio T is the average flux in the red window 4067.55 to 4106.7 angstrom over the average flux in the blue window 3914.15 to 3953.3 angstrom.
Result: 1.15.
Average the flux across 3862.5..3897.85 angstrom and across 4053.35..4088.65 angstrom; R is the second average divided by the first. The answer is 1.18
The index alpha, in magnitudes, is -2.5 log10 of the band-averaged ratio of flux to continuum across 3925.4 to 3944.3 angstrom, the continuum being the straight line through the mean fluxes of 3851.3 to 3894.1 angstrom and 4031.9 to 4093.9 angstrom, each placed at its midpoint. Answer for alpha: 0.22 mag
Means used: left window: 1.46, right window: 1.72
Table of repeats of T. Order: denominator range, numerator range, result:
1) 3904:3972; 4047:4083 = 1.22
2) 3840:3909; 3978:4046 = 1.22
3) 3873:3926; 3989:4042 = 1.23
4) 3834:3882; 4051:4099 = 1.18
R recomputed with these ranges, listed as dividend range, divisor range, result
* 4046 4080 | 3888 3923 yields 1.14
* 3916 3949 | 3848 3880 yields 0.90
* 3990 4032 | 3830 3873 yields 1.28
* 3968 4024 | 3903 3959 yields 1.12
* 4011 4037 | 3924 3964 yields 1.35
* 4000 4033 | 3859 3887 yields 1.21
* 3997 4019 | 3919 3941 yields 1.34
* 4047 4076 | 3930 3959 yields 1.24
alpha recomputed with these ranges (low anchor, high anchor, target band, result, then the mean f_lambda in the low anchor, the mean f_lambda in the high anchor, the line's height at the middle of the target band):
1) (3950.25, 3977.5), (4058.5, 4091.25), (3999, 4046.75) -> -0.21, 1.27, 1.68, 1.49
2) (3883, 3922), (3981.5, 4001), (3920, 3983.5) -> 0.19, 1.46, 1.7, 1.59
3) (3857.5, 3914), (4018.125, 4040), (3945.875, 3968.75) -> 0.20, 1.47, 1.84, 1.65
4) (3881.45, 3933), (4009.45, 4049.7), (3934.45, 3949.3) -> 0.11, 1.43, 1.81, 1.54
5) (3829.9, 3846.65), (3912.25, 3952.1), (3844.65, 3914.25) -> -0.19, 1.09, 1.43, 1.24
